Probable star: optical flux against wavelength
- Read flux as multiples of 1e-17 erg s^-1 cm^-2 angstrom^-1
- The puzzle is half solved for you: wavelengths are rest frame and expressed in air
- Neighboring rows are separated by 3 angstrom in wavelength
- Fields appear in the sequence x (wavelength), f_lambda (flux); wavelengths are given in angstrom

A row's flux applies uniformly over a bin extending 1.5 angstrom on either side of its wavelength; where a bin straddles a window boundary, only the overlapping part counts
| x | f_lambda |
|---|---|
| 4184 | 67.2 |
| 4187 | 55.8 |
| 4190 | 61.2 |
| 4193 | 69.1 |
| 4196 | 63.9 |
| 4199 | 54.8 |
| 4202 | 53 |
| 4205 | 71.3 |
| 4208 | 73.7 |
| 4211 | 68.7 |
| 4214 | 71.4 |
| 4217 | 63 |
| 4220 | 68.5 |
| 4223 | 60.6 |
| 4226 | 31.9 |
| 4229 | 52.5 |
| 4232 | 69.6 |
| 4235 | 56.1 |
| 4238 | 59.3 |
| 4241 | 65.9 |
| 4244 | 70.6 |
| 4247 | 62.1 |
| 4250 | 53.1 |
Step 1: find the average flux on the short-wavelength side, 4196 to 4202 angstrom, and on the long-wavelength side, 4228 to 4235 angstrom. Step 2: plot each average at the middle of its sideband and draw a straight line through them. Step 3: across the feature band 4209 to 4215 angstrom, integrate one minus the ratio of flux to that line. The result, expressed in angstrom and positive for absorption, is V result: -1.2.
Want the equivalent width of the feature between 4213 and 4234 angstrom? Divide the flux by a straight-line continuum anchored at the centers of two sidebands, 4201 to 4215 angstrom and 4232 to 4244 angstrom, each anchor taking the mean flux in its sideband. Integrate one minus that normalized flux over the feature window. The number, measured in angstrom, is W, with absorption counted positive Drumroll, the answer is 1.96 angstrom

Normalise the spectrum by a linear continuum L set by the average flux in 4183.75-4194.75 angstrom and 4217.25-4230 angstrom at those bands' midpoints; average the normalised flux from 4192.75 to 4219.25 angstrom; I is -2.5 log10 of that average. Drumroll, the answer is -0.12 mag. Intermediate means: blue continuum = 62.9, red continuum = 54.4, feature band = 65.3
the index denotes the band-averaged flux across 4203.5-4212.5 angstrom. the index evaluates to 71.2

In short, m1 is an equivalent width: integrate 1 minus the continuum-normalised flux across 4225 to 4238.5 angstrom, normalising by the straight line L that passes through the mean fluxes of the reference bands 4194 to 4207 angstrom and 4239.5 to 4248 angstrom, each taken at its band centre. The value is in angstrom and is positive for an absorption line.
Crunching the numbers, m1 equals 2.3 angstrom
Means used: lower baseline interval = 61.6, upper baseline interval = 66.4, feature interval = 54.3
